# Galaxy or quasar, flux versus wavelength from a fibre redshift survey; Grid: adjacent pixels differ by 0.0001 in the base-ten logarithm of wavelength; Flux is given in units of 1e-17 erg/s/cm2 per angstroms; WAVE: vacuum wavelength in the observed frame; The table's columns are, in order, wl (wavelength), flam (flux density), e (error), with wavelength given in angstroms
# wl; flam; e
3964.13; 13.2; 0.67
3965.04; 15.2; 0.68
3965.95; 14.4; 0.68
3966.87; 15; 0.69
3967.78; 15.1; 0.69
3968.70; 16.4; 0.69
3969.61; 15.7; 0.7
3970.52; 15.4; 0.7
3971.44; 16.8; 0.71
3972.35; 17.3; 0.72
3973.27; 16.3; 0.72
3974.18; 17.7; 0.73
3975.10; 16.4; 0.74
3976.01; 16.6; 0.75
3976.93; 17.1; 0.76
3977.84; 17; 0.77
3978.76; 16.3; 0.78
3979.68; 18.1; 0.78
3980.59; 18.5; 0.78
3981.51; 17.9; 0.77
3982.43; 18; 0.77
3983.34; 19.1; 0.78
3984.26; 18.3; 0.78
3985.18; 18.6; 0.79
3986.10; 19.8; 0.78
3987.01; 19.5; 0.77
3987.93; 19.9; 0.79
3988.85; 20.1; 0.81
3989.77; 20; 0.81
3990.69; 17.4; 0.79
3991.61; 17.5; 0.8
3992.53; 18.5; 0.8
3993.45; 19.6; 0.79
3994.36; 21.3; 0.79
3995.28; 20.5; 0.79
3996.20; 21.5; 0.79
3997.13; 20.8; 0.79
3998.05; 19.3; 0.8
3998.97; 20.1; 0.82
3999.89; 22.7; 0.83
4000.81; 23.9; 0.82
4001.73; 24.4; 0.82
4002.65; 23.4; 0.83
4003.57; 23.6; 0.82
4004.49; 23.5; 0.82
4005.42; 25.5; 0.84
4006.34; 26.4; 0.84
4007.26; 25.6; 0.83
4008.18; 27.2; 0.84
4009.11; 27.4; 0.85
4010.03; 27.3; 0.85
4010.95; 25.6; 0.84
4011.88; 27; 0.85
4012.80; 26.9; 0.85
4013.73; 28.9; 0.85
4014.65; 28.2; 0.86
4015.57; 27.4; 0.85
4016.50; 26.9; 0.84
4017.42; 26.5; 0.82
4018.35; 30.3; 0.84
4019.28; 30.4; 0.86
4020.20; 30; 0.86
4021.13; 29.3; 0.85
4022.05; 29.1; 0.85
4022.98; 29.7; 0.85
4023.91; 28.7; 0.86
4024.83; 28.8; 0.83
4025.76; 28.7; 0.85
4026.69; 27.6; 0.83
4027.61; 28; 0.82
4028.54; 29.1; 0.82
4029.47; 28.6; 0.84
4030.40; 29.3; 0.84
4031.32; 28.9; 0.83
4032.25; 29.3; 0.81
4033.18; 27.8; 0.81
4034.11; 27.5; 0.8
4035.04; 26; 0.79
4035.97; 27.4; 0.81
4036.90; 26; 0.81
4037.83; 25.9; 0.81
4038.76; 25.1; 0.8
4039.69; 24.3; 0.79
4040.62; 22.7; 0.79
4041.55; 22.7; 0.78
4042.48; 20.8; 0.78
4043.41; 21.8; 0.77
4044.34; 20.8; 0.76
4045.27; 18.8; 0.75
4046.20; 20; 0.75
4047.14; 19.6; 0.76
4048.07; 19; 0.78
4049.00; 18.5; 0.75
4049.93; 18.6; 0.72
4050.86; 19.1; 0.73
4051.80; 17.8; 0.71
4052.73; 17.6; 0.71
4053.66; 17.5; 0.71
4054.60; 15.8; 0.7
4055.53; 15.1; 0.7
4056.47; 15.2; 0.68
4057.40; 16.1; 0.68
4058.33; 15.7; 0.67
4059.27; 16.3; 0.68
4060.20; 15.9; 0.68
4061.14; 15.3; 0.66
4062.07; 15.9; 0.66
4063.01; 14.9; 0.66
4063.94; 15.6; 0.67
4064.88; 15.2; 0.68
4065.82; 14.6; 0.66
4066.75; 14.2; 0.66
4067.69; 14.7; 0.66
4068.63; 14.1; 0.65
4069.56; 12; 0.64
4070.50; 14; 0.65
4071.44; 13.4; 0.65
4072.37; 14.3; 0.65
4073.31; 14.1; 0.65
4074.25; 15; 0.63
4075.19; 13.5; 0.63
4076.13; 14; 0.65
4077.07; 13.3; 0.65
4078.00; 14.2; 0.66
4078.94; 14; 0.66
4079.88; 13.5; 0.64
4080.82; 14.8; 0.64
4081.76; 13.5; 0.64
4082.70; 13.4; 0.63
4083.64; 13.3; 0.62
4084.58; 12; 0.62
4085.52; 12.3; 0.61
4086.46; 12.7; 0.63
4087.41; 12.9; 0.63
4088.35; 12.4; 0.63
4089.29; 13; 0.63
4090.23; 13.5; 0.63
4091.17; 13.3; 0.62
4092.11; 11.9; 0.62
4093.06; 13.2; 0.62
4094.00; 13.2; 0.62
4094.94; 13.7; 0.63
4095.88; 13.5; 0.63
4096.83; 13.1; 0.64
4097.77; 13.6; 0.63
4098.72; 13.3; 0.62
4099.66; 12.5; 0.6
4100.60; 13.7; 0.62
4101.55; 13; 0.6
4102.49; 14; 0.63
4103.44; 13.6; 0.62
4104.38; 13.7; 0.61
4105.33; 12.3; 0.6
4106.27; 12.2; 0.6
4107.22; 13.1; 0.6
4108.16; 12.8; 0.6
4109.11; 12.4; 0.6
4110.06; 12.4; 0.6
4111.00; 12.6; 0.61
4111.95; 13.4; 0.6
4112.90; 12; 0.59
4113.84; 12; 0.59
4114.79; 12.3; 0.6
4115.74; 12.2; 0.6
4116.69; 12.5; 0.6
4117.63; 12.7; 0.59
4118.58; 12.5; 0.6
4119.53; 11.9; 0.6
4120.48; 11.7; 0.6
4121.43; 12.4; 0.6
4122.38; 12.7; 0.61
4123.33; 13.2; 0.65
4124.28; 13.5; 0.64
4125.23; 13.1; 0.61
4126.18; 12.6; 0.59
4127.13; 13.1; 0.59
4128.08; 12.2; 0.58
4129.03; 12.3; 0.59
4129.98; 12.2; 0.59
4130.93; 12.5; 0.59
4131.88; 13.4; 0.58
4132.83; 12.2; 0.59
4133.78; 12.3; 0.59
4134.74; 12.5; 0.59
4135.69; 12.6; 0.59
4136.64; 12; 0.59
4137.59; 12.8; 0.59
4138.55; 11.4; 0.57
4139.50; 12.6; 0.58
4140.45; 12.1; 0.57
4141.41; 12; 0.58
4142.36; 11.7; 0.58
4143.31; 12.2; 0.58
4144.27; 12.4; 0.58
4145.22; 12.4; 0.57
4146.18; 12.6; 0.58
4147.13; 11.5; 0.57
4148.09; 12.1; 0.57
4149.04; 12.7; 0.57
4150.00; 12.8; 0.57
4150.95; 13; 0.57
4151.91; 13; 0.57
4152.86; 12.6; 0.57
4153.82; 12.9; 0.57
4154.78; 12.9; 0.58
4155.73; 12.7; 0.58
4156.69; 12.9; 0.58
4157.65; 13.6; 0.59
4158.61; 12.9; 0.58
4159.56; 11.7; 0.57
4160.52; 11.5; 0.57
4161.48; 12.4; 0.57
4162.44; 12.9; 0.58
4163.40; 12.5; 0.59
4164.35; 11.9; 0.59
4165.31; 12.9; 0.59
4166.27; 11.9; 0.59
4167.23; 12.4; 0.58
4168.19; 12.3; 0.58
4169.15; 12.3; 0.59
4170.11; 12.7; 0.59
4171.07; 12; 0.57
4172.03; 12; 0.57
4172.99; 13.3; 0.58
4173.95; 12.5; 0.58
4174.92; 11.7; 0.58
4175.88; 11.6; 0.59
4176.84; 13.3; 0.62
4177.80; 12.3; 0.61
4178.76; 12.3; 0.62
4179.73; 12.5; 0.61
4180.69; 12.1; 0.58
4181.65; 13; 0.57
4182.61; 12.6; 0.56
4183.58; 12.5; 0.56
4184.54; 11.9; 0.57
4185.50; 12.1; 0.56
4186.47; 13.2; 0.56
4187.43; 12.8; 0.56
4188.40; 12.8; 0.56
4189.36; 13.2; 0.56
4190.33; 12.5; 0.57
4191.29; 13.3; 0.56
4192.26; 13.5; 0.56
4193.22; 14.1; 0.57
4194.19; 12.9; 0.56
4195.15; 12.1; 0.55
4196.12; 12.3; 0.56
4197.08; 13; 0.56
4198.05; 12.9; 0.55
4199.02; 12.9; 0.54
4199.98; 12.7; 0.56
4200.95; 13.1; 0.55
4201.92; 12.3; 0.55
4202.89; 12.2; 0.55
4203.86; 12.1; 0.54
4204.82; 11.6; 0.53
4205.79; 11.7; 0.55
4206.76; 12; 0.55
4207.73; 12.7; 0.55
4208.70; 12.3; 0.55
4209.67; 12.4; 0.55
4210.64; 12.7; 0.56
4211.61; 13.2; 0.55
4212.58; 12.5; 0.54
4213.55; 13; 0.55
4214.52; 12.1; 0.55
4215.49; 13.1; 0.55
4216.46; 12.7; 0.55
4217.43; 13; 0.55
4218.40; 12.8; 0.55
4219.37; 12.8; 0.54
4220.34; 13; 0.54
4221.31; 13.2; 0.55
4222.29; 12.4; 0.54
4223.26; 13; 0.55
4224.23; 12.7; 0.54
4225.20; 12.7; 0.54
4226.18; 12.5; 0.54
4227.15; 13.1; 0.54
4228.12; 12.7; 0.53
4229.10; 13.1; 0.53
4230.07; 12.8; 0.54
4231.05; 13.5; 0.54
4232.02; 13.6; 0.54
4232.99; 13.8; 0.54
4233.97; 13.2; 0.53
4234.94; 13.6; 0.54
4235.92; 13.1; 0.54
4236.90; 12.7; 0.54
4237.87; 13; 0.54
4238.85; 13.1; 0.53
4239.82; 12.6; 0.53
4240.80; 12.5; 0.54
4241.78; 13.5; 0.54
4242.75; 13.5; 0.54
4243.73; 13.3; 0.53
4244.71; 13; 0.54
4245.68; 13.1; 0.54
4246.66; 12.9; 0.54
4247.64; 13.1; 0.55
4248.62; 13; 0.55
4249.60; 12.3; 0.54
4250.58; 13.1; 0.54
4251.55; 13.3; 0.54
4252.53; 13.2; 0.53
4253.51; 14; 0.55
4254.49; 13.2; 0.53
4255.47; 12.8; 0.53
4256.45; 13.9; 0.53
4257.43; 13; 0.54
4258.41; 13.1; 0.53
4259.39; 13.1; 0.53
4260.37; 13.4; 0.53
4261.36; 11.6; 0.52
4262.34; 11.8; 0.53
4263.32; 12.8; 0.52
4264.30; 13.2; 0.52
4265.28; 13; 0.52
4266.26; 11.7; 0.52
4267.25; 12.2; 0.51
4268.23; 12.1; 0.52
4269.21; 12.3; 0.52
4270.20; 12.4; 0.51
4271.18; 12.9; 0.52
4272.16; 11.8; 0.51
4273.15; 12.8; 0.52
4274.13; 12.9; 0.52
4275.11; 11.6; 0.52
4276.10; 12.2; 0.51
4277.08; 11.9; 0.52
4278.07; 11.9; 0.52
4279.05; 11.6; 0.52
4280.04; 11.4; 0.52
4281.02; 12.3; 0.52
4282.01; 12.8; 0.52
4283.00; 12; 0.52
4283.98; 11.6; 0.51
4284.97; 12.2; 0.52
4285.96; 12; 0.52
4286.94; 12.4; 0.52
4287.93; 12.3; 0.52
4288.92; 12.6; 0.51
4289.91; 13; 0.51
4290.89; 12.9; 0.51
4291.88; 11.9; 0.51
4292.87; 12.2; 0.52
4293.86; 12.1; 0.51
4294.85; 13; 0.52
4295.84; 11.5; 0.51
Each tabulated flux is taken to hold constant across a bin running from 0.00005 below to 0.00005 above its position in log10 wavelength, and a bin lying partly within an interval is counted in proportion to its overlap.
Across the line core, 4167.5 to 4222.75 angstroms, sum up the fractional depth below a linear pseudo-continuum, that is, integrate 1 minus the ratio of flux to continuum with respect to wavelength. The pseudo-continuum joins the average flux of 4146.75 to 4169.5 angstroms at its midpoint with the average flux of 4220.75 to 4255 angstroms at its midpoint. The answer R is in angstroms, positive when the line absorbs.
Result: 0.8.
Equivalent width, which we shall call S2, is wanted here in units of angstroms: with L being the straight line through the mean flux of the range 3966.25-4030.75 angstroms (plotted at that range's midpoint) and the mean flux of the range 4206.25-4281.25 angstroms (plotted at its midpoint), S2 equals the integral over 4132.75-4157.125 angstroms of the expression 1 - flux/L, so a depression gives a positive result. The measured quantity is 6.25 angstroms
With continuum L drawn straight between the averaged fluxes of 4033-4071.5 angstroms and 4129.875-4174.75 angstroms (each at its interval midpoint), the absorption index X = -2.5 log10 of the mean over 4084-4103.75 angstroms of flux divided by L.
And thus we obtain 0.228 mag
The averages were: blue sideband 18.8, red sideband 12.4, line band 13.1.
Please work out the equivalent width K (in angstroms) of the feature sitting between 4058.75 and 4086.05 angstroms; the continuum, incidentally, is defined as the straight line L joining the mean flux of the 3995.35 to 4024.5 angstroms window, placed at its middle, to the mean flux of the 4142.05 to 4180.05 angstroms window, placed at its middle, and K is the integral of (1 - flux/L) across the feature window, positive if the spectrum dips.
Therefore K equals 8.33 angstroms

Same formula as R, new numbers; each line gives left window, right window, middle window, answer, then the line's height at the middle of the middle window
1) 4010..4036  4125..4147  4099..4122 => 4.7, 16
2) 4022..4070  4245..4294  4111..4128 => 5.4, 18.4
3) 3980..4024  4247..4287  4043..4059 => 2.6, 21.5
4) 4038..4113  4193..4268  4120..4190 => 7.5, 14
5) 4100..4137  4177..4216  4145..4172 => 0.3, 12.6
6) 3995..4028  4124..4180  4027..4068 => 3.9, 22.7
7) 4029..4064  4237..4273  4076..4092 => 5.1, 19.5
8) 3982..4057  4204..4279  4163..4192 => 6.2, 15.9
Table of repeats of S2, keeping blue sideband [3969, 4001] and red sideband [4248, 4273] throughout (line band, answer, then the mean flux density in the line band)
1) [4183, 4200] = 1.7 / 12.8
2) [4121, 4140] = 3.6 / 12.6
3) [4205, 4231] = 1.8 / 12.7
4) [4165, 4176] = 1.8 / 12.3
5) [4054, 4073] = 2.3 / 14.9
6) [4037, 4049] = -3.0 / 21.8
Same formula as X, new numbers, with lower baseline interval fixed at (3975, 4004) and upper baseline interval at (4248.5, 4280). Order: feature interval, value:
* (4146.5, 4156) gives 0.221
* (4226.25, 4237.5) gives 0.021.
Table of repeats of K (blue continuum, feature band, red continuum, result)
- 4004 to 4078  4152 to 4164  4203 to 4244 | 2.6 angstroms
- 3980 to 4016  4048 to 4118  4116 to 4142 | 8.3 angstroms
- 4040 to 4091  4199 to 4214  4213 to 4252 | 1.1 angstroms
